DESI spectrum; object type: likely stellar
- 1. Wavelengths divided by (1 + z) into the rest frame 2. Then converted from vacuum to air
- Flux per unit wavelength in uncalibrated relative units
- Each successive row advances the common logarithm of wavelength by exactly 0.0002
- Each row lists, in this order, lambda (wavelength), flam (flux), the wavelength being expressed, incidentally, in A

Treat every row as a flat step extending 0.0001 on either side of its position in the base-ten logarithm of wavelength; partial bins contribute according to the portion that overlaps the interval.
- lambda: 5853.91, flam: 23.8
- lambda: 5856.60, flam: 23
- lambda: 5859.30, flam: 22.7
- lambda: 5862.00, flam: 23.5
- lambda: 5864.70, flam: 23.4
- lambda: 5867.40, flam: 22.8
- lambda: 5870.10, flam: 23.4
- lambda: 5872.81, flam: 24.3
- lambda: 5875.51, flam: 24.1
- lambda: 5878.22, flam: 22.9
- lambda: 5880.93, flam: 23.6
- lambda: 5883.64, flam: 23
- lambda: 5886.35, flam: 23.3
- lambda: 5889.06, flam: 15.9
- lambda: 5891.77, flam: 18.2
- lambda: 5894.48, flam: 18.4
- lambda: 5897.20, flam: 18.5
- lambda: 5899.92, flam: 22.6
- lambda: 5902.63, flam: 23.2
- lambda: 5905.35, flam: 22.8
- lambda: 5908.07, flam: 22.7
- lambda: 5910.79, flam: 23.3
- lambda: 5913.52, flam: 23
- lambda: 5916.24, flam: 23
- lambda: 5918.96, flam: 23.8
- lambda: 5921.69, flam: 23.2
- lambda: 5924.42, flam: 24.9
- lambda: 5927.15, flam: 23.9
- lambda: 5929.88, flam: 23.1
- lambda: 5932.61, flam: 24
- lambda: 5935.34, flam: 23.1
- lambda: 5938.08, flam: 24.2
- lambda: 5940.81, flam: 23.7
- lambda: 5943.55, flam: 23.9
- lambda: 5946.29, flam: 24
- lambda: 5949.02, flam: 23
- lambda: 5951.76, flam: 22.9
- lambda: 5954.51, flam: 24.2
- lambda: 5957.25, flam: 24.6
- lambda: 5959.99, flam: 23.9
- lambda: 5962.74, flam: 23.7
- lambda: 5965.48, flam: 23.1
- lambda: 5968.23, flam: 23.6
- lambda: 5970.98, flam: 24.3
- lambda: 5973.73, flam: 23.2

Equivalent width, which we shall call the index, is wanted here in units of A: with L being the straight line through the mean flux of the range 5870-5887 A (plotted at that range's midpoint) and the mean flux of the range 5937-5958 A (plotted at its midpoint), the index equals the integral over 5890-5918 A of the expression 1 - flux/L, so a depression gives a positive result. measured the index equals 2.5 A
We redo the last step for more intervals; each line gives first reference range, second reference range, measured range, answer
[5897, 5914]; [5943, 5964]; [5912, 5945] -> -0.8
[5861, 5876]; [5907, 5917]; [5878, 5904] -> 2.7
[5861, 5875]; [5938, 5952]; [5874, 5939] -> 3.1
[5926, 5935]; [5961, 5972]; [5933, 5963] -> -0.2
